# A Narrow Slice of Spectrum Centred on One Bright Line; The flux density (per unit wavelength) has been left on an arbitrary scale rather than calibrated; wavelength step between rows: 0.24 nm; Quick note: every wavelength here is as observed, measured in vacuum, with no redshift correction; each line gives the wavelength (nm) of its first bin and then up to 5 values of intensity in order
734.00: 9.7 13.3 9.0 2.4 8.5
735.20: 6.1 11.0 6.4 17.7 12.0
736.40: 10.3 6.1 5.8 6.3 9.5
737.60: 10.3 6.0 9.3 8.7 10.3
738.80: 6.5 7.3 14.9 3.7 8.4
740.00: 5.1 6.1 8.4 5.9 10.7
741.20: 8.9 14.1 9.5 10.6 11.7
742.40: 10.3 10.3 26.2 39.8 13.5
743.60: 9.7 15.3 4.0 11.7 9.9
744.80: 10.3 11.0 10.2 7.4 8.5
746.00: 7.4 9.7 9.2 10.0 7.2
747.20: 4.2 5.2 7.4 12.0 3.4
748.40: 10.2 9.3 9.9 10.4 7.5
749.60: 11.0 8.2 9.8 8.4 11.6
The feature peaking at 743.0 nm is [O III] 5007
